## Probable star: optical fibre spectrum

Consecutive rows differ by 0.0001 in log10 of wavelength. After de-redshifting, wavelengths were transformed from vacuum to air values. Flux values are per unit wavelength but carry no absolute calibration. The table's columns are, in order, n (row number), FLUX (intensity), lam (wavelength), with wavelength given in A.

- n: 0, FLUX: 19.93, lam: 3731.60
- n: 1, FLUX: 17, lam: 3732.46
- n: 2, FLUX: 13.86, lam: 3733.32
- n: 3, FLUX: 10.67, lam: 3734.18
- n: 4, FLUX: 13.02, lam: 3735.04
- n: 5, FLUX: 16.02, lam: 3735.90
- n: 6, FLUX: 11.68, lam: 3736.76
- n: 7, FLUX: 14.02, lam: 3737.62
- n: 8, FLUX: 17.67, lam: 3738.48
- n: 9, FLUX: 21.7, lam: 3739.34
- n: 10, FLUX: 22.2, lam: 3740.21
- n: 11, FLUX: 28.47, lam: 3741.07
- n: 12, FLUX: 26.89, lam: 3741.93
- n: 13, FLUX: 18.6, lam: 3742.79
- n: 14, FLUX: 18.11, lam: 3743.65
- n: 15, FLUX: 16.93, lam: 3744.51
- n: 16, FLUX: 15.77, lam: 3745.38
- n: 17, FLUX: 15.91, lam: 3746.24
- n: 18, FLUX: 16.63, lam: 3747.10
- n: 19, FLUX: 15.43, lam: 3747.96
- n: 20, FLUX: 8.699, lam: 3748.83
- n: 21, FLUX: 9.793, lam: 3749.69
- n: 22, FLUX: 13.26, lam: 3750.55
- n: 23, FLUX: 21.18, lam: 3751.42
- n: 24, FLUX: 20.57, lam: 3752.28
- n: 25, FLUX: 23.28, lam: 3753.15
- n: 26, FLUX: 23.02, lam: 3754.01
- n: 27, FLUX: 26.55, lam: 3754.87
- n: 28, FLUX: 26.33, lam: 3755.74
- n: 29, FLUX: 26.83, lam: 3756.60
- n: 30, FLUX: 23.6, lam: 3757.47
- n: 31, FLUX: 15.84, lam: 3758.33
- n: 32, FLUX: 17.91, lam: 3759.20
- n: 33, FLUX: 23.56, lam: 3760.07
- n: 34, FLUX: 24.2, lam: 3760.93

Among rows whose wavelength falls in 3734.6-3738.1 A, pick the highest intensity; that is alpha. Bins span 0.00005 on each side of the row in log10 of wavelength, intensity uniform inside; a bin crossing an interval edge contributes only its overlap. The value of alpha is 16.02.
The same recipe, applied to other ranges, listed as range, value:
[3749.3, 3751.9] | 21.18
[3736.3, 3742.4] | 28.47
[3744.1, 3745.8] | 16.93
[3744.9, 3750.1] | 16.63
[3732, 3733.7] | 17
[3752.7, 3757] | 26.83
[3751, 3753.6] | 23.28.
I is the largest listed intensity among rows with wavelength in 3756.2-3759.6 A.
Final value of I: 26.83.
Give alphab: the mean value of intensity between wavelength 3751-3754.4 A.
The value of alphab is 22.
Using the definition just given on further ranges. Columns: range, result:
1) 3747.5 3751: 11.9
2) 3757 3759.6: 19.2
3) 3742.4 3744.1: 18.4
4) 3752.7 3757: 25.2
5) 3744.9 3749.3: 14.5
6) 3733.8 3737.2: 12.9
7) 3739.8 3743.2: 24.1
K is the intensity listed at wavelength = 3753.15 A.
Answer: 23.28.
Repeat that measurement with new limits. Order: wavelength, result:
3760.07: 23.56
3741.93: 26.89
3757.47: 23.6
